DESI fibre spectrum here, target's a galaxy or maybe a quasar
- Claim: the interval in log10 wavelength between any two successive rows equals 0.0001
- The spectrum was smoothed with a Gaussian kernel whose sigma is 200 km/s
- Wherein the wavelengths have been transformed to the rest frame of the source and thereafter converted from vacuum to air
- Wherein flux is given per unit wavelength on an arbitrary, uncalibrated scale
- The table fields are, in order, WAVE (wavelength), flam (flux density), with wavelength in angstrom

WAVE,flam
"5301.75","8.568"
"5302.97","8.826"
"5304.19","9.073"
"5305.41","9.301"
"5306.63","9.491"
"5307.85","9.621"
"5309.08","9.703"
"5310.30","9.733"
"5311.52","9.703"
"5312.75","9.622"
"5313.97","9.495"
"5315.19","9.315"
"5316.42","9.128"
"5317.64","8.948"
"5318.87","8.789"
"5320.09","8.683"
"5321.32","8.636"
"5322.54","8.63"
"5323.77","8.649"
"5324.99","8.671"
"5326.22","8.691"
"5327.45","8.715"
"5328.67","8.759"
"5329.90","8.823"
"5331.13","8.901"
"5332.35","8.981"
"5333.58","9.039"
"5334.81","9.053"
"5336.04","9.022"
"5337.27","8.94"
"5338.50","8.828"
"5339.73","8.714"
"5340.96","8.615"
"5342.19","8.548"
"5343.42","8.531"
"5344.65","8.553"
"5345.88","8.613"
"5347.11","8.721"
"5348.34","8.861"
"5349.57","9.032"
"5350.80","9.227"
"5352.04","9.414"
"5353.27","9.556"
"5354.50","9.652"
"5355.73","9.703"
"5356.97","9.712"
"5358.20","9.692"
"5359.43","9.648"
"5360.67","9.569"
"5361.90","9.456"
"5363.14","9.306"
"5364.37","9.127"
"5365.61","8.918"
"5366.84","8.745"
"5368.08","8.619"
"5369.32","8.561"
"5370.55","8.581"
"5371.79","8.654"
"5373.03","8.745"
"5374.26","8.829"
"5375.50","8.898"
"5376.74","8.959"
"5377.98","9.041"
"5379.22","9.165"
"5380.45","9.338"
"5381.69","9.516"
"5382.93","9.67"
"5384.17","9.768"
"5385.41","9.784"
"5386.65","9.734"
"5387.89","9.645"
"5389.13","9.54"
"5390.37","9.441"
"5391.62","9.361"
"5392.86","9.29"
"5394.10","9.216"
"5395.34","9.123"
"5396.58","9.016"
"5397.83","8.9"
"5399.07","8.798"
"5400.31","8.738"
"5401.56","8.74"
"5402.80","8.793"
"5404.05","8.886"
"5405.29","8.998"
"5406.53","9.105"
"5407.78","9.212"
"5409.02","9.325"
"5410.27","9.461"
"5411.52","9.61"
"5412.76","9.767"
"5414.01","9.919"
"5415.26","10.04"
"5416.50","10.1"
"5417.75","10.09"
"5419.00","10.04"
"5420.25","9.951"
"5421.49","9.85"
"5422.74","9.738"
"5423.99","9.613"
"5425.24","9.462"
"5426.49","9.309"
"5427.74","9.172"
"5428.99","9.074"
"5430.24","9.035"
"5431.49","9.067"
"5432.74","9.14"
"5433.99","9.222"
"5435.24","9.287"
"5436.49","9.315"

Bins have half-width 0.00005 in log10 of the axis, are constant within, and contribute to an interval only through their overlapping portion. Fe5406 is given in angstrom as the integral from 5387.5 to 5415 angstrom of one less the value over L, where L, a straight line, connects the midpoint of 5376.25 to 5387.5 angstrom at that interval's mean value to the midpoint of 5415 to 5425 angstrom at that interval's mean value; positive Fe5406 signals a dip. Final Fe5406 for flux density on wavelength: 1.3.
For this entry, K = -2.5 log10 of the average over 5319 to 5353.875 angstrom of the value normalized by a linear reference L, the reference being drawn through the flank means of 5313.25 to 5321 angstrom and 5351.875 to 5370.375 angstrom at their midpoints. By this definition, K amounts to 0.039 mag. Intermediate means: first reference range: 9.05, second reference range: 9.3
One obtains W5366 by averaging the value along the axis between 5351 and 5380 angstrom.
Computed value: 9.16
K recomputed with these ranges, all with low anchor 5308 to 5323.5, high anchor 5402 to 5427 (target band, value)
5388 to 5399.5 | 0.03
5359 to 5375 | 0.05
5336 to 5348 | 0.07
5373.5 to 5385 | 0.02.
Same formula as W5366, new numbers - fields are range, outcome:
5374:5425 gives 9.39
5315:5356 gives 8.9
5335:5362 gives 9.11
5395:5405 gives 8.87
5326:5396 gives 9.11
